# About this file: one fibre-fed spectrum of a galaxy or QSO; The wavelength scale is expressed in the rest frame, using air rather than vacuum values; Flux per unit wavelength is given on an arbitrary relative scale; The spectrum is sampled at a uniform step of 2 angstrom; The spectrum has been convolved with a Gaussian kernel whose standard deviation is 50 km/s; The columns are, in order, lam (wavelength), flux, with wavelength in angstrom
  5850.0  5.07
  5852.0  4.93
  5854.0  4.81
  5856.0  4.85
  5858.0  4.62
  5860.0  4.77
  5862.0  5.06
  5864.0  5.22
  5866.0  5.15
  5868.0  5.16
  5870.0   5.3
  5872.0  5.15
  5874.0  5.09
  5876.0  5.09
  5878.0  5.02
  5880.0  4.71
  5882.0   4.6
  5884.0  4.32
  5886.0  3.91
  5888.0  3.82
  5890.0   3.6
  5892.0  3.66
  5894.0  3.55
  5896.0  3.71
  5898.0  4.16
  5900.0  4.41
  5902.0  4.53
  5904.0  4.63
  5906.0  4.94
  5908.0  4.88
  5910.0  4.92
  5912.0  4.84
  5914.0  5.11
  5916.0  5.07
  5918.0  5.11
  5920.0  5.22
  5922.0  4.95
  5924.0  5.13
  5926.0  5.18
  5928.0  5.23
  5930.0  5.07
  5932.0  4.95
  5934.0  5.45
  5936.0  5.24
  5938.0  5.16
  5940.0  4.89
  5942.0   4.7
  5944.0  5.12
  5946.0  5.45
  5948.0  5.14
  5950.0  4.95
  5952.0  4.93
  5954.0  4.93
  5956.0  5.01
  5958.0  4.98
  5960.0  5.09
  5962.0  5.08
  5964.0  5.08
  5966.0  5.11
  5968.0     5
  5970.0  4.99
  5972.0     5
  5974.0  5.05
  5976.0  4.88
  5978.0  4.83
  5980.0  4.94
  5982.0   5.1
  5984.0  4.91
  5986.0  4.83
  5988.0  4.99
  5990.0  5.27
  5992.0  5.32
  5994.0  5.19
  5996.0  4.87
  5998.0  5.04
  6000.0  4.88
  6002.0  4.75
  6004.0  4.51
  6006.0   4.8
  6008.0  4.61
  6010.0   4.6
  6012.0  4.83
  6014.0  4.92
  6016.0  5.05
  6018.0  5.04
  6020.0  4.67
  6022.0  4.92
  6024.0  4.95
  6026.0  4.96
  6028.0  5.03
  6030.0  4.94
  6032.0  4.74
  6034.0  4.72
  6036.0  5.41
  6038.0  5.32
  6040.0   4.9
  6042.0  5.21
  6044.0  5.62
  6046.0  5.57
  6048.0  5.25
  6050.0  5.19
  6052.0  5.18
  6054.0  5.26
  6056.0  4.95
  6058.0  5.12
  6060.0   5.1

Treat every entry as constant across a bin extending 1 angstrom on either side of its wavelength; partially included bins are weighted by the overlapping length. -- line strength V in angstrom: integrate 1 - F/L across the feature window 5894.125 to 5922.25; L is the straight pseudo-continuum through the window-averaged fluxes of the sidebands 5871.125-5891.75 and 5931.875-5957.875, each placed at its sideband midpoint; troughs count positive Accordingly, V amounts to 0.2 angstrom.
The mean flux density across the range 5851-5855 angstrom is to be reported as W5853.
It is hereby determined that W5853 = 4.87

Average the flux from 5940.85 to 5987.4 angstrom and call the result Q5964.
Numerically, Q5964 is 5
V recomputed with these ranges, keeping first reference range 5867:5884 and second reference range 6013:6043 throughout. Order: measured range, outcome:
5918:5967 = -1.0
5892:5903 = 2.1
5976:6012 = 0.6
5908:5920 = -0.1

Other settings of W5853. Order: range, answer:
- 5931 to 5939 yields 5.2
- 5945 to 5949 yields 5.29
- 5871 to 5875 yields 5.12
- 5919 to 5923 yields 5.08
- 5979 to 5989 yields 4.95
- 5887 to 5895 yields 3.66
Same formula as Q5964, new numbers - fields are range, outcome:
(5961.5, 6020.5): 4.94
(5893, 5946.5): 4.87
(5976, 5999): 5.02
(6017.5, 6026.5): 4.9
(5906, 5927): 5.04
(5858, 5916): 4.63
